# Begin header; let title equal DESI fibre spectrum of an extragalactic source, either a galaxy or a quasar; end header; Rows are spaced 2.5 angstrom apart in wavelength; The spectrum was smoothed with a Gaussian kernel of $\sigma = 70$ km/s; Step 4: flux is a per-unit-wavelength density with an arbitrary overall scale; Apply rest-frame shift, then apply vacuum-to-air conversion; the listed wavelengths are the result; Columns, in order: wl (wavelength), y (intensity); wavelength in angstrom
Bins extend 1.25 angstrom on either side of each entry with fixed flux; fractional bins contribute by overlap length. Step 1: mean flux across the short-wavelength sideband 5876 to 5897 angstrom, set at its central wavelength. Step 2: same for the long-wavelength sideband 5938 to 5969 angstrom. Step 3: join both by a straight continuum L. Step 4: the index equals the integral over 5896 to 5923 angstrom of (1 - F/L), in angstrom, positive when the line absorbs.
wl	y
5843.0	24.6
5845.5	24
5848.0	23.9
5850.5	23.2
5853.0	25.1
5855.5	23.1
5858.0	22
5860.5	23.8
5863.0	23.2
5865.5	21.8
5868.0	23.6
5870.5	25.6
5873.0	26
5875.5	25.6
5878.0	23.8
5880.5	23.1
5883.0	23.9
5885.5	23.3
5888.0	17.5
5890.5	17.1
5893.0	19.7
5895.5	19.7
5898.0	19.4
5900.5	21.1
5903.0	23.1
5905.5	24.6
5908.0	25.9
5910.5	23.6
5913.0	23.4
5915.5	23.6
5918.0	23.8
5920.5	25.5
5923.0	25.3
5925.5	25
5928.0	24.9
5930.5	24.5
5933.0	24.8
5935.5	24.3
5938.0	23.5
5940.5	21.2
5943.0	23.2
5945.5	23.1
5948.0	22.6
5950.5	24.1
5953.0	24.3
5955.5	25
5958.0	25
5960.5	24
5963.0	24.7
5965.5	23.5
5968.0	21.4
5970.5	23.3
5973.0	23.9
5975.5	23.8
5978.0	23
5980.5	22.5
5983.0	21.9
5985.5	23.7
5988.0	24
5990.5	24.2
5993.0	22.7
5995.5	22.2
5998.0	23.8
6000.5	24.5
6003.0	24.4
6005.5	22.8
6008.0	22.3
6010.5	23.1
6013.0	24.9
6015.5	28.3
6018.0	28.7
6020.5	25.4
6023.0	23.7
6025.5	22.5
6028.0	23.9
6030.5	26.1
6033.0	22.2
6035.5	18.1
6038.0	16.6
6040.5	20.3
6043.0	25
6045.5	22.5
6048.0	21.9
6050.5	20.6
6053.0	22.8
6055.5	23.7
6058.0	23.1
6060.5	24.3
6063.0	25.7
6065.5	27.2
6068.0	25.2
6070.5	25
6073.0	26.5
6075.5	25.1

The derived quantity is -1.7 angstrom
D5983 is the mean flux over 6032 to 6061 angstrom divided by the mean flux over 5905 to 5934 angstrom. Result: 0.9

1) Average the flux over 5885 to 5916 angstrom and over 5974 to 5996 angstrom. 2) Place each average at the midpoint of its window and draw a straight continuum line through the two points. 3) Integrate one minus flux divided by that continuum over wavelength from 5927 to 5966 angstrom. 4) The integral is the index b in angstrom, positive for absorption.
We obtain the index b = -2.6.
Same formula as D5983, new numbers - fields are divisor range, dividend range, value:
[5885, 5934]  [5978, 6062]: 1.02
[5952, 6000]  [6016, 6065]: 0.98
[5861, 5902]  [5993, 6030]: 1.10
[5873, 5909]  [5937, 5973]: 1.06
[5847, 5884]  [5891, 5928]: 0.97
